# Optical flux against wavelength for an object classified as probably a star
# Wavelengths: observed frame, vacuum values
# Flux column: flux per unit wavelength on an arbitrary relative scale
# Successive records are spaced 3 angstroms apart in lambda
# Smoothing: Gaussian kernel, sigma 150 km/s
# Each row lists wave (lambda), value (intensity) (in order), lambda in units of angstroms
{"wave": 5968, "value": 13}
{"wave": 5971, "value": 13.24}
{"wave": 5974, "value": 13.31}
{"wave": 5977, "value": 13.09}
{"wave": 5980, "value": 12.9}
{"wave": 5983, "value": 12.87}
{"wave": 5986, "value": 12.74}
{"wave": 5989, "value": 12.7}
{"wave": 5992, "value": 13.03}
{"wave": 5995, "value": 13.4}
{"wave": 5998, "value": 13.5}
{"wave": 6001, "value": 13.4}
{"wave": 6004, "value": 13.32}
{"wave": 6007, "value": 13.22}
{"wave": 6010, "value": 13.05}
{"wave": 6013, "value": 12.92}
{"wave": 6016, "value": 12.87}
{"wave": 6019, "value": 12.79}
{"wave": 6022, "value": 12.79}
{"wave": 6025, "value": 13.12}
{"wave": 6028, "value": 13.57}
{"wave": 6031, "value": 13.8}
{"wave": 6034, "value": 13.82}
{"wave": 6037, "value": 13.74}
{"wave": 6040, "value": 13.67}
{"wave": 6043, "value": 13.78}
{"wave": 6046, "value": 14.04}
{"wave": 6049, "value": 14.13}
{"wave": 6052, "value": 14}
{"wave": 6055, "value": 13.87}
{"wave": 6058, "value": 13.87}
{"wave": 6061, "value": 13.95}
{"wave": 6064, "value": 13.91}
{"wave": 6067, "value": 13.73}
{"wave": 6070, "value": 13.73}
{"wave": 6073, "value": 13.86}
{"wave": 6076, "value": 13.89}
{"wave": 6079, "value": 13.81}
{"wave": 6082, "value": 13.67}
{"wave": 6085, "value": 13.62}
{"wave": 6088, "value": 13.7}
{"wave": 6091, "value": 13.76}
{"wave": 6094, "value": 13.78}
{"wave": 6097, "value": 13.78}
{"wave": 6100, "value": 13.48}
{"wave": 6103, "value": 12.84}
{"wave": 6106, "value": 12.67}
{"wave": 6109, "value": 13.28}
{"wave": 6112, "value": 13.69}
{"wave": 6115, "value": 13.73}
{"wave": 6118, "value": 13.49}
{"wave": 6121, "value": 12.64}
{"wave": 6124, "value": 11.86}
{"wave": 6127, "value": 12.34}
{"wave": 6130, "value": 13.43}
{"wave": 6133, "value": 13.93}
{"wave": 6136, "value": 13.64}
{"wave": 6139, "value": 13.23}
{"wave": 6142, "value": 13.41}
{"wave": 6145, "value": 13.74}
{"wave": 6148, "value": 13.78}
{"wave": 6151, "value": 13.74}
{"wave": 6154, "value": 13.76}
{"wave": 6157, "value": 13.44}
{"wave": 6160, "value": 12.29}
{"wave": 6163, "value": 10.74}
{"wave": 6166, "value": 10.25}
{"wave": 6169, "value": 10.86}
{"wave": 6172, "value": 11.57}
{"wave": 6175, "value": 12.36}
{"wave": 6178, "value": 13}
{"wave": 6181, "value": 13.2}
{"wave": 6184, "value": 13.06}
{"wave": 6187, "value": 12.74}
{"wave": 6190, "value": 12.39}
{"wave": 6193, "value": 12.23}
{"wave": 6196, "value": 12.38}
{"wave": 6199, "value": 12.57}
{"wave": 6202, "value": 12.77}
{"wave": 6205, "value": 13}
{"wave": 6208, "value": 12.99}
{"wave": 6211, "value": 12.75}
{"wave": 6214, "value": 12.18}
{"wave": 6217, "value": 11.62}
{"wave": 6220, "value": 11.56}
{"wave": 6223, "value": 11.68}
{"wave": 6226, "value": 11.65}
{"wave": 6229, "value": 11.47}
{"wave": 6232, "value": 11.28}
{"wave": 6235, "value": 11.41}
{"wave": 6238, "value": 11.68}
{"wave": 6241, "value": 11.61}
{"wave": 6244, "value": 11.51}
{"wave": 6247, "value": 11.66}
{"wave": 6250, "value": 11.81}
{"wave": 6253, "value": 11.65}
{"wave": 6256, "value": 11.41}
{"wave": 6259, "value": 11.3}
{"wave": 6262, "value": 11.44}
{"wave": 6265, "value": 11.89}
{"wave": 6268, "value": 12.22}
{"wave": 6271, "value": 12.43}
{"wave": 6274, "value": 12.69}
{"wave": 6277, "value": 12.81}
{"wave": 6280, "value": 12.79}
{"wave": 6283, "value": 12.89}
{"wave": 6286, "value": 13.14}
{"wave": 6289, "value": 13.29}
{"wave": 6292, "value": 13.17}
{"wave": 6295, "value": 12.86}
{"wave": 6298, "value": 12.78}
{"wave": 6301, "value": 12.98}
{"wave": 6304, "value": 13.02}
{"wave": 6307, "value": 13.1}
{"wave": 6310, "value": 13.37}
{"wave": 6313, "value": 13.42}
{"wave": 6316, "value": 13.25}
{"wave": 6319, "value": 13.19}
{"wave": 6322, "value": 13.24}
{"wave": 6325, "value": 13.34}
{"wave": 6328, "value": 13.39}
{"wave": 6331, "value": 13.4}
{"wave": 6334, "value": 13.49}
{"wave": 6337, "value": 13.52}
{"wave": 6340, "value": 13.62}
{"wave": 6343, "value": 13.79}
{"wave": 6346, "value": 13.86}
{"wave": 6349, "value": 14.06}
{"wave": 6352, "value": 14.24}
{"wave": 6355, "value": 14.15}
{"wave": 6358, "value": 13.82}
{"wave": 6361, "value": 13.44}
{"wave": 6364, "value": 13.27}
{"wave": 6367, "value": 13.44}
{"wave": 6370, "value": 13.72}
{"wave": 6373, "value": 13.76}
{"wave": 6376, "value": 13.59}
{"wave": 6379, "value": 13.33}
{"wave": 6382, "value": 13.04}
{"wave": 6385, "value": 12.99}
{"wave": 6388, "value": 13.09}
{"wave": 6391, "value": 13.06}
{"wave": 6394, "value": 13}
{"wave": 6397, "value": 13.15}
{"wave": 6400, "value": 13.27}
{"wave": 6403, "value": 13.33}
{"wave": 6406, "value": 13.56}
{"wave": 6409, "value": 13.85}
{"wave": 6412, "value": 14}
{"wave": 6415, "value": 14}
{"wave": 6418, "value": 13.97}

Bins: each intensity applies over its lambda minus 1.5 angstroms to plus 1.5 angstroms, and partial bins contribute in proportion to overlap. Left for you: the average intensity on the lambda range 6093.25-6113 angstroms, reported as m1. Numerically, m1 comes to 13.3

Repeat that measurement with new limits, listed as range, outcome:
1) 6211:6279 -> 11.8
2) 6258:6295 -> 12.5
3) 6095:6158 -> 13.3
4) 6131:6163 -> 13.4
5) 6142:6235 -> 12.4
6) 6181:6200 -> 12.6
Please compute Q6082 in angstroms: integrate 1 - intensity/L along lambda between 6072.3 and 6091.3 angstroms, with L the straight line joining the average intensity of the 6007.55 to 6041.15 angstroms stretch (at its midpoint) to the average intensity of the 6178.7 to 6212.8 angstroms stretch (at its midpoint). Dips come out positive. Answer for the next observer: -0.95 angstroms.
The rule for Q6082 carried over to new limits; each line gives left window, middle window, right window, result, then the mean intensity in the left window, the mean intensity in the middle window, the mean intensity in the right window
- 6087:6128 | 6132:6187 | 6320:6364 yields 2.3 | 13.2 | 12.8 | 13.6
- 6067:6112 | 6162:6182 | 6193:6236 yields 1.4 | 13.6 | 11.7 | 12.1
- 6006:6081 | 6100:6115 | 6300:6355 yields 0.4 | 13.6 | 13.2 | 13.5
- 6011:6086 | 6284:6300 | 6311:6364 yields 0.7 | 13.6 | 13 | 13.6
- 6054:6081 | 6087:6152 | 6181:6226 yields -0.3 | 13.8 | 13.4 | 12.4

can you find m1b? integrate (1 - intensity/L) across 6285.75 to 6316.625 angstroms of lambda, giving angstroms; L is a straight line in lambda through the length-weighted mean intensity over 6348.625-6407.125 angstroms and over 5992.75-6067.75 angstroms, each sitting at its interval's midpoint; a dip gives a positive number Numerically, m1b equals 0.8 angstroms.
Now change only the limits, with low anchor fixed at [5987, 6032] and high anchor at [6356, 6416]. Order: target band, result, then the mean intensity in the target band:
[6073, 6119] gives -1.2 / 13.6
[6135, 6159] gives -0.6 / 13.6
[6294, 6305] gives 0.4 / 12.9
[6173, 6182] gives 0.4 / 12.8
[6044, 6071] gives -1.5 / 13.9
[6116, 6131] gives 0.5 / 12.8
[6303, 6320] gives 0.2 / 13.2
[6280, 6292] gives 0.3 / 13.1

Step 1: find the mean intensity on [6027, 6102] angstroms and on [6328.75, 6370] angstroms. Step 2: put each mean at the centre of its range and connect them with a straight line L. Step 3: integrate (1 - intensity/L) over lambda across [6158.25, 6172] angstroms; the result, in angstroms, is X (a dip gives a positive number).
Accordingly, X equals 2.6 angstroms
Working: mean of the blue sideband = 13.8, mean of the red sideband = 13.7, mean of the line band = 11.1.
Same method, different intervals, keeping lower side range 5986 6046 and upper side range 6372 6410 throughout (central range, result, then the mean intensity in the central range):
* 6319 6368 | -1.2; 13.6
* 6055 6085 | -1.2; 13.8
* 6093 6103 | -0.2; 13.5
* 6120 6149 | 0.2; 13.2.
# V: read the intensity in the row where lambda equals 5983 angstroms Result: 12.87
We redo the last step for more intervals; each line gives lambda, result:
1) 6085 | 13.62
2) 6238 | 11.68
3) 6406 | 13.56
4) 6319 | 13.19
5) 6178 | 13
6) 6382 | 13.04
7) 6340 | 13.62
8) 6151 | 13.74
